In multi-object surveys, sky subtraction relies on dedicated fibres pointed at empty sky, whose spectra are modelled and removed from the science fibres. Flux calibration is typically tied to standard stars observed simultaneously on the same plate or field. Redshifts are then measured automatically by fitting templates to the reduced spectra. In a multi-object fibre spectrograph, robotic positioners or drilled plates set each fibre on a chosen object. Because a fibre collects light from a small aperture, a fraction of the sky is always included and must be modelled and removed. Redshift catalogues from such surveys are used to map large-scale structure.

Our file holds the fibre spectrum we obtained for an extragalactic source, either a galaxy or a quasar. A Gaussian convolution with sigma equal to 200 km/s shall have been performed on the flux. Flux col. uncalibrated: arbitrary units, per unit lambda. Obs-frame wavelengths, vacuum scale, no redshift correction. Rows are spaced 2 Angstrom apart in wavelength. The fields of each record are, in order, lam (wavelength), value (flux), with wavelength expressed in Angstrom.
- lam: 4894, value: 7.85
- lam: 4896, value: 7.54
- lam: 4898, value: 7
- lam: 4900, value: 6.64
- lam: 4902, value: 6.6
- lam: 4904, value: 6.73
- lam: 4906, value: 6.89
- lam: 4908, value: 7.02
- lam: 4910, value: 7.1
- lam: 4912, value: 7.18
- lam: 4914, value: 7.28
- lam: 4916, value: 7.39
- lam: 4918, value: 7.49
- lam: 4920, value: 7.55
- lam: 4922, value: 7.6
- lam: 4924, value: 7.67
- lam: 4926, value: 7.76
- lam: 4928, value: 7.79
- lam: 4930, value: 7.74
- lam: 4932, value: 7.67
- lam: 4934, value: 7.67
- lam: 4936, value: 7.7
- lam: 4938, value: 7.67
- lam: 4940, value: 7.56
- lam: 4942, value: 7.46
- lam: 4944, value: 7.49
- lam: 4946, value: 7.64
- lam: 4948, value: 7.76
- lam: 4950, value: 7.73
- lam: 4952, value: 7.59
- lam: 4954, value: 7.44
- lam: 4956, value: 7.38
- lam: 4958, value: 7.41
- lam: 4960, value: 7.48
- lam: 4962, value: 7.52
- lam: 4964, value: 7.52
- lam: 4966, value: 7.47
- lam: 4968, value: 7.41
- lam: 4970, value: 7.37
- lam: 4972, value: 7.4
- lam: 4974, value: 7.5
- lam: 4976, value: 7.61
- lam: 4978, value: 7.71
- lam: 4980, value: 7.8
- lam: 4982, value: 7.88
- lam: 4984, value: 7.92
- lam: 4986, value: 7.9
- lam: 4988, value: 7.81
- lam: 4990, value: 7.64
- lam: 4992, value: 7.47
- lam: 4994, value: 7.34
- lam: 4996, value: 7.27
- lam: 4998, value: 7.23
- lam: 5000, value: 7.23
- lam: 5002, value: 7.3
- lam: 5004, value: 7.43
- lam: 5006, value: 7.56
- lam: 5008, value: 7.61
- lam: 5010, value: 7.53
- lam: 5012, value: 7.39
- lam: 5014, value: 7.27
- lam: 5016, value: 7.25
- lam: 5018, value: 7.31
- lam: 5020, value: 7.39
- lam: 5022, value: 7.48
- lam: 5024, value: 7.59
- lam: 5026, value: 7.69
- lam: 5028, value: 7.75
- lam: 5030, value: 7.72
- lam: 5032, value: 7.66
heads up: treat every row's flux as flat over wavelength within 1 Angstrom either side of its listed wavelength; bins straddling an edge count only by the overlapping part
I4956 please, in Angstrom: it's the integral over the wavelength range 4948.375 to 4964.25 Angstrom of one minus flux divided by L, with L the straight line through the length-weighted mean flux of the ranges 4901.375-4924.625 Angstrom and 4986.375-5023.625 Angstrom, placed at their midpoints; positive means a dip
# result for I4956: -0.4 Angstrom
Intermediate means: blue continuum 7.21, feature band 7.52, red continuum 7.43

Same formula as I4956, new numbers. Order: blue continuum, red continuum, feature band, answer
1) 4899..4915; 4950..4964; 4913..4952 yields -2.14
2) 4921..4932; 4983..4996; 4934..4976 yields 0.82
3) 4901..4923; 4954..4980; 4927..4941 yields -0.75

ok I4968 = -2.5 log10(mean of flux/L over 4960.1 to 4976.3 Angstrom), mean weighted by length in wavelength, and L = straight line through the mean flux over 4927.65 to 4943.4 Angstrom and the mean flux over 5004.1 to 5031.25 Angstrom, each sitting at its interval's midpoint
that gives 0.017 mag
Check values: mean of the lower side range 7.65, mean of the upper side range 7.5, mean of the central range 7.47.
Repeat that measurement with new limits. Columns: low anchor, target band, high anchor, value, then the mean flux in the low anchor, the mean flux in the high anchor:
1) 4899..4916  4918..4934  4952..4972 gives -0.08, 6.96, 7.45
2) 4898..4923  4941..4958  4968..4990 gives -0.02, 7.12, 7.67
